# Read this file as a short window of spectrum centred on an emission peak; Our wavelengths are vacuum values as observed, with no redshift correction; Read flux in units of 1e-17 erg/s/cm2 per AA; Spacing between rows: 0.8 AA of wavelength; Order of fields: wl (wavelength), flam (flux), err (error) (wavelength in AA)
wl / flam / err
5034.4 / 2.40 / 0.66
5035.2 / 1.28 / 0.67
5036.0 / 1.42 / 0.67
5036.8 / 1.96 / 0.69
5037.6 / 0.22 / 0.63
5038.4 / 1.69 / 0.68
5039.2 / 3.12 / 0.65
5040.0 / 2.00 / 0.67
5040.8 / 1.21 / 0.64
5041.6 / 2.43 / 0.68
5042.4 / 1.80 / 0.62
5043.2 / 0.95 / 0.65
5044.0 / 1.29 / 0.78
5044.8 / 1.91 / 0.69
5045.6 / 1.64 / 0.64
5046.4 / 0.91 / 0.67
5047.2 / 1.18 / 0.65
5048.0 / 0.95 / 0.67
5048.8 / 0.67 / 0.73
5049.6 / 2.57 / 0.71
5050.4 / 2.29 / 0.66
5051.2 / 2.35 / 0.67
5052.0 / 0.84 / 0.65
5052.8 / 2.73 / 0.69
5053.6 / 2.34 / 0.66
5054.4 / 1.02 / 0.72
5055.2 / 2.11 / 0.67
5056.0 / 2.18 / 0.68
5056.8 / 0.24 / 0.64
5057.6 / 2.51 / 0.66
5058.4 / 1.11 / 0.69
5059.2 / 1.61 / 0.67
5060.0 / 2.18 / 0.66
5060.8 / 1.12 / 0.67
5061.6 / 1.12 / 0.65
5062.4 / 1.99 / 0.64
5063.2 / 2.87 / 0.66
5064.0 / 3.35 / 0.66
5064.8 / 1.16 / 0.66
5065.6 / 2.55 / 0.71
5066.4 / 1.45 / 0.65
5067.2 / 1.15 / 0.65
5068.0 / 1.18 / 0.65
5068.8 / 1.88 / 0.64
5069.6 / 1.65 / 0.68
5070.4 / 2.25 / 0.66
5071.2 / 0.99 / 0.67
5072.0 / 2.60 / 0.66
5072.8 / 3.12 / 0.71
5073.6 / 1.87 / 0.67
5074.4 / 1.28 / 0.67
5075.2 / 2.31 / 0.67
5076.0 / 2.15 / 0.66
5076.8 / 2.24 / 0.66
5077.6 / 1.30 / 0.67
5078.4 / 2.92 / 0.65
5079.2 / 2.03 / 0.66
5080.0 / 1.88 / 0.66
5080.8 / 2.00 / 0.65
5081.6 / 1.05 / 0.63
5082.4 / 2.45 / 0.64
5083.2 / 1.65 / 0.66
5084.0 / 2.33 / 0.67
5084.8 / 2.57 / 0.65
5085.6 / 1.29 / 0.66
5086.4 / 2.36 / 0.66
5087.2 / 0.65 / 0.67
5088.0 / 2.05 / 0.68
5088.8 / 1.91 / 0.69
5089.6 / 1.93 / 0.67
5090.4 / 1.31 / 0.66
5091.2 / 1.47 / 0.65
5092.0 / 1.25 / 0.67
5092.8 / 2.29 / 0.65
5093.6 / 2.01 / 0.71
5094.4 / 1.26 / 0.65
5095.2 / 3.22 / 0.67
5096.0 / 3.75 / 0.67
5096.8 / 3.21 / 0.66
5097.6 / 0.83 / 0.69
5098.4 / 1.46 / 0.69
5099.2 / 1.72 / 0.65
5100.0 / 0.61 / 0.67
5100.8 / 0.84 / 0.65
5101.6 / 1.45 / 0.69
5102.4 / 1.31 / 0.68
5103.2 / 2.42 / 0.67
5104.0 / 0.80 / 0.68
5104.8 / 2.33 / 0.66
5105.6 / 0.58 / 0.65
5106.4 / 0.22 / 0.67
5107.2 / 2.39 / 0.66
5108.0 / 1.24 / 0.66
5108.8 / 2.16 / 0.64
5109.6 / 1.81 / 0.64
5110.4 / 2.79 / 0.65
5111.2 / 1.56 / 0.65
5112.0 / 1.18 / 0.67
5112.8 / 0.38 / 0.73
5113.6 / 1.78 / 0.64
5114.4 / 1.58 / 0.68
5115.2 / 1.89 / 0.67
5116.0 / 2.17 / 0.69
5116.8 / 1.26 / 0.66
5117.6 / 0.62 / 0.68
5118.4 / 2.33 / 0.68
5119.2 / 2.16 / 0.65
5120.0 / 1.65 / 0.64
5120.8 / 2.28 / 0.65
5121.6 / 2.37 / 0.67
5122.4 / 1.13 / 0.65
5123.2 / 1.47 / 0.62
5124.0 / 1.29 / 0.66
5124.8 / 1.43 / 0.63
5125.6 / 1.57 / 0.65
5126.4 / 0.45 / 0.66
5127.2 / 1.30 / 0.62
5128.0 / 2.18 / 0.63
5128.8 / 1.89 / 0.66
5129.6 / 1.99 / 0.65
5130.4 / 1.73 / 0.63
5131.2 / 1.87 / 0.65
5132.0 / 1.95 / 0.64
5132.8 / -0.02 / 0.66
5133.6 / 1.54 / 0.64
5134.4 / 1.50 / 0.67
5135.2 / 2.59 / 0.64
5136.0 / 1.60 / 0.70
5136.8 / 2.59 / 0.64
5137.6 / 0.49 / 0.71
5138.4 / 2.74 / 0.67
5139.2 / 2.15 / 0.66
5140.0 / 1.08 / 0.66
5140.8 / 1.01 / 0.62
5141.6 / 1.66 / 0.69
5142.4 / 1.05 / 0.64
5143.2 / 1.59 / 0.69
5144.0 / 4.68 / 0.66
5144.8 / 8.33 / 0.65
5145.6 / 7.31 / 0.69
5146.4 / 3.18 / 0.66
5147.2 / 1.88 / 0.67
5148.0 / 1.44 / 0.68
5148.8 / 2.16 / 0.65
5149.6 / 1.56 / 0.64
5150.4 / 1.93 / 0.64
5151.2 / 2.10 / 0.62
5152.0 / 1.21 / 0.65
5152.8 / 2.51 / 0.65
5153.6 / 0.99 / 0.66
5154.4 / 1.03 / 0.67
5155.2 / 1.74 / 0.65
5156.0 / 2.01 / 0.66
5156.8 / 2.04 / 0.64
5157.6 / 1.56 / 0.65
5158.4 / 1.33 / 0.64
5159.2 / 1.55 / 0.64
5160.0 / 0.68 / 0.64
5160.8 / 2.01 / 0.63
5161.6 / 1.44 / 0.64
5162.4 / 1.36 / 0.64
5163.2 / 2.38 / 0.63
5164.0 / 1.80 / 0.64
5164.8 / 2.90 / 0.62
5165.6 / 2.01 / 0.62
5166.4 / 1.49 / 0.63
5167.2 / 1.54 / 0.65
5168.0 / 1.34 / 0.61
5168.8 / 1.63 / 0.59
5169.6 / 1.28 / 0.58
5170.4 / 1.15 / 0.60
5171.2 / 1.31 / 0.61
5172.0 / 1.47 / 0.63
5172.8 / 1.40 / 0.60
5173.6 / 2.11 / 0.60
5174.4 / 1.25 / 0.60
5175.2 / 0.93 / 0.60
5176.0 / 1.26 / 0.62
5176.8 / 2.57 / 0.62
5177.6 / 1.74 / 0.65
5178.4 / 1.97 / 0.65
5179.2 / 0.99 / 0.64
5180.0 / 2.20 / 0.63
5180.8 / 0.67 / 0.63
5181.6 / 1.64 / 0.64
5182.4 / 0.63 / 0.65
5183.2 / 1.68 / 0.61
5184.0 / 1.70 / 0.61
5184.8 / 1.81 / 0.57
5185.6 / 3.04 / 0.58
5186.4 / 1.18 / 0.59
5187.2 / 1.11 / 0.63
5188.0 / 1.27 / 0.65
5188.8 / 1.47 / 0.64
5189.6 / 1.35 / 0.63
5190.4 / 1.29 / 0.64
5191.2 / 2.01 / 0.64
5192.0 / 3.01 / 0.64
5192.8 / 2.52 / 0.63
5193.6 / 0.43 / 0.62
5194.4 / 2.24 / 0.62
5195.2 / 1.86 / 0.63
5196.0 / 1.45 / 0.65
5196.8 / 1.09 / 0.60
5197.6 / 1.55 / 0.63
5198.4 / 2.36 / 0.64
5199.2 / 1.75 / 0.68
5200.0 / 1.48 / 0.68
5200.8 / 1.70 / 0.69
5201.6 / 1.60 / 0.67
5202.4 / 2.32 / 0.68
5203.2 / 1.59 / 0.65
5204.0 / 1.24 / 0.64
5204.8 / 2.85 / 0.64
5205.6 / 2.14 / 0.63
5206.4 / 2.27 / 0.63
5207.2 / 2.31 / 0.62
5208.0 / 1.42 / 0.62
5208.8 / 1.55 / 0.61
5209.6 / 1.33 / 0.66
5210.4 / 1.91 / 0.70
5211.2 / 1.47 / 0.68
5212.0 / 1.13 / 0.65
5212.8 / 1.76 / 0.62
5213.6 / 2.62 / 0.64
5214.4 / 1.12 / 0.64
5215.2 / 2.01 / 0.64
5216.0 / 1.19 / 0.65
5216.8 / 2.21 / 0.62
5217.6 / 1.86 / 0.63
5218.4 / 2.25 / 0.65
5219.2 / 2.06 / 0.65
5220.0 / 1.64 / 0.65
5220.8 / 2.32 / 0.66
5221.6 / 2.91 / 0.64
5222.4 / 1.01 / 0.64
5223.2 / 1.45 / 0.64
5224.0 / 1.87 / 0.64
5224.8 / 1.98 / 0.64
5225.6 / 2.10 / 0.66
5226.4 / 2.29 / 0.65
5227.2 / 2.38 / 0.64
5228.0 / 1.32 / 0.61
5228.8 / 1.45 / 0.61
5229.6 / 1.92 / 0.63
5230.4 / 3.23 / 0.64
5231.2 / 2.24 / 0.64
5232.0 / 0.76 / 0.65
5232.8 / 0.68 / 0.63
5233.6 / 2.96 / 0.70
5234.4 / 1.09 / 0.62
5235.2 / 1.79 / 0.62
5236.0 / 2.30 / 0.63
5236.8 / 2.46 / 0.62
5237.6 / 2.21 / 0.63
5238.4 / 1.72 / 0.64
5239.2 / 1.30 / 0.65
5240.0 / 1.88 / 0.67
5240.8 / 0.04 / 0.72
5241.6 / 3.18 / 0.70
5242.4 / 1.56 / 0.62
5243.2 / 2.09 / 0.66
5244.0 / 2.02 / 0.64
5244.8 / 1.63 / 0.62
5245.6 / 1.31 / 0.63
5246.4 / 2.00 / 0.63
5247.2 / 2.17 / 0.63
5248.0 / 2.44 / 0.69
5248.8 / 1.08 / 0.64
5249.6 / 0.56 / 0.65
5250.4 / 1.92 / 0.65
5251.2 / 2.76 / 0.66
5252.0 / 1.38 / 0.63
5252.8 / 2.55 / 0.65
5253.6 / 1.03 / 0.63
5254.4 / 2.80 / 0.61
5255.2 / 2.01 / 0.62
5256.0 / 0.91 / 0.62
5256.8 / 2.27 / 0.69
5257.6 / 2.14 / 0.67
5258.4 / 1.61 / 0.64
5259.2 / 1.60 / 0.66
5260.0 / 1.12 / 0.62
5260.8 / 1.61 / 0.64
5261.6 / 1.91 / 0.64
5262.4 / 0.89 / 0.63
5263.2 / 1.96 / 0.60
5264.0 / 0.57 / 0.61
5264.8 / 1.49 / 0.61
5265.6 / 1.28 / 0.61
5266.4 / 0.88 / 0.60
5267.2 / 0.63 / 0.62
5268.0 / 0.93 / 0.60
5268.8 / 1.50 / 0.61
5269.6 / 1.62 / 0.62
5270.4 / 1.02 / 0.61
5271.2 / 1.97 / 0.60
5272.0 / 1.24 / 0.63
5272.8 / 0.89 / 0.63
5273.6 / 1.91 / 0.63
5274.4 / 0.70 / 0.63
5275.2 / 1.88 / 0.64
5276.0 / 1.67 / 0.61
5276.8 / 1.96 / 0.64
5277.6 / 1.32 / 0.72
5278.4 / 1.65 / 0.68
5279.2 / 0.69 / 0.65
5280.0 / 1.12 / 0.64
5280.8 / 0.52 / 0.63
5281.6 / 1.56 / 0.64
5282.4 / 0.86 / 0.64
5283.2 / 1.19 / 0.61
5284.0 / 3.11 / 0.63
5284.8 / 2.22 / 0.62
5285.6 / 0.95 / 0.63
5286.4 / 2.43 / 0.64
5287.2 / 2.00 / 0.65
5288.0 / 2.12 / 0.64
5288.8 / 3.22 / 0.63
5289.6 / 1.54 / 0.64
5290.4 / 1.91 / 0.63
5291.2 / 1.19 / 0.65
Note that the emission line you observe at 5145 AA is [O III] 5007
